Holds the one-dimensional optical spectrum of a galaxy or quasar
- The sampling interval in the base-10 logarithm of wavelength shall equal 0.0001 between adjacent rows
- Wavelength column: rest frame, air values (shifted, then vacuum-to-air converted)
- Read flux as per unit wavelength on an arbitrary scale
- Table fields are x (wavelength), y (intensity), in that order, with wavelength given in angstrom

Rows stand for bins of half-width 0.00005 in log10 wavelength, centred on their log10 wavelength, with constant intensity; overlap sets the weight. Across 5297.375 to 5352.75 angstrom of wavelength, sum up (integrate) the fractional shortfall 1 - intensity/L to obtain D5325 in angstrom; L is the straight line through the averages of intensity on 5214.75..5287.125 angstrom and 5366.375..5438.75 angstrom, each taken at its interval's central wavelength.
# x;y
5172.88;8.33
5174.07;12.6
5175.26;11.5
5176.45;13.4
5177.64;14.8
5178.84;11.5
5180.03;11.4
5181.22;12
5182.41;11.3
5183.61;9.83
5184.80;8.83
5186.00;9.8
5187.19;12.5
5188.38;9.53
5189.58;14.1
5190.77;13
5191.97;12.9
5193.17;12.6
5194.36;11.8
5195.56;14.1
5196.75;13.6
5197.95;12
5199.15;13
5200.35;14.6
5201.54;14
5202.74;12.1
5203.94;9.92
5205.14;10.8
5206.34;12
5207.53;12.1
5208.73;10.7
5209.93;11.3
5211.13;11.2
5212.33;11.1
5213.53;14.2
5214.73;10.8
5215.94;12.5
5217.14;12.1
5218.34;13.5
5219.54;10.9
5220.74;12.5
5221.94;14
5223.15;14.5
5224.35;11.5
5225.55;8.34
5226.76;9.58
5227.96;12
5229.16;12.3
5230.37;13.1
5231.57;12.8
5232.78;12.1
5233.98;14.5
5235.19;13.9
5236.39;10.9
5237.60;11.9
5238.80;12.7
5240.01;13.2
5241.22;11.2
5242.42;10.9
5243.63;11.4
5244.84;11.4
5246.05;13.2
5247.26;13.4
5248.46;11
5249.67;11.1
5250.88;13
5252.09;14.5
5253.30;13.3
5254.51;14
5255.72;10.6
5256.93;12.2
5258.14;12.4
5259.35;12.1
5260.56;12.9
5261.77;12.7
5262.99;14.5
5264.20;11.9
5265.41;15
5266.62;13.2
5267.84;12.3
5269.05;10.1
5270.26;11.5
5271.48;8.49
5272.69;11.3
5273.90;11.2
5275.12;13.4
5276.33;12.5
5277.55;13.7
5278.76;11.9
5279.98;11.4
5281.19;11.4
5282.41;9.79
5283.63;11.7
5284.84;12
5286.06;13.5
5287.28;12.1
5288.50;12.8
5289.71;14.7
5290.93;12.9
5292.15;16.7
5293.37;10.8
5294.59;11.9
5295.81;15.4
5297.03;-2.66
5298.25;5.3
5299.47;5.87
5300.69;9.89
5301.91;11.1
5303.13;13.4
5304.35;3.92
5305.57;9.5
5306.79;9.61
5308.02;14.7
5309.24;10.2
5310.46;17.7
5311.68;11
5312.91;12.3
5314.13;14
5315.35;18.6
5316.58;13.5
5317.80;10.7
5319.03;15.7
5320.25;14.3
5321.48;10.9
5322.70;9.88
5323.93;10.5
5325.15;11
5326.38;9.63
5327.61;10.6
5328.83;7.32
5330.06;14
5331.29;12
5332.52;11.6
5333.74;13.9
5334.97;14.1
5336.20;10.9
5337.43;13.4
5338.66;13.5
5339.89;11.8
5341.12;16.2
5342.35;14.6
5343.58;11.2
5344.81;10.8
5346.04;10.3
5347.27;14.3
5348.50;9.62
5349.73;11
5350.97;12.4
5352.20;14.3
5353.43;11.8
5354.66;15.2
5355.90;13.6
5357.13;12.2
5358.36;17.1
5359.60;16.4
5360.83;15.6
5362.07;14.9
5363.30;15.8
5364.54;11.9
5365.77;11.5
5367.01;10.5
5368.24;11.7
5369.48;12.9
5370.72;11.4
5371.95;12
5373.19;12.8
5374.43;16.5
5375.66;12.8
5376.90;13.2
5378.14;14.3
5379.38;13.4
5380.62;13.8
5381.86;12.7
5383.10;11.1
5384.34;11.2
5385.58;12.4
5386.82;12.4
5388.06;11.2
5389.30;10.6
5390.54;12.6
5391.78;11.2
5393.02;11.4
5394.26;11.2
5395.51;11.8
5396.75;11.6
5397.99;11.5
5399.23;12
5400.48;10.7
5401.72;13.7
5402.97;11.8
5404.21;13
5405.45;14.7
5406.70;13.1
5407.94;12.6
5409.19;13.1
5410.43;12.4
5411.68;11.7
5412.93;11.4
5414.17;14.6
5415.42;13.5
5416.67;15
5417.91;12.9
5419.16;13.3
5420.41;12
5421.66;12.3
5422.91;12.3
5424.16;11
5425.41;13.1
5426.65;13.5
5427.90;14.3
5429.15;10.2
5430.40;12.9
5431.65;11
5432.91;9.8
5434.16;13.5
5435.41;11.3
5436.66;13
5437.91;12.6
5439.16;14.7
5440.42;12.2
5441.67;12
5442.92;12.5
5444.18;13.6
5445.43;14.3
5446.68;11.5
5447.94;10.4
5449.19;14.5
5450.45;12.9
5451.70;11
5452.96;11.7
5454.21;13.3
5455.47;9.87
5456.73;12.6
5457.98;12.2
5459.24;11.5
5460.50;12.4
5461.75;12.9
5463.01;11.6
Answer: 2.63 angstrom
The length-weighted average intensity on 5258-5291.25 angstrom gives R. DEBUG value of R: 12.3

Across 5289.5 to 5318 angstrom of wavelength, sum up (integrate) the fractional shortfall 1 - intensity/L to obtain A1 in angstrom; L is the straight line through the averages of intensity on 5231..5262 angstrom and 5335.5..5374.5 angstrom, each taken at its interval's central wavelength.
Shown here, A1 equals 3.3 angstrom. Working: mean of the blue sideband 12.4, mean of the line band 11.3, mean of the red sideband 13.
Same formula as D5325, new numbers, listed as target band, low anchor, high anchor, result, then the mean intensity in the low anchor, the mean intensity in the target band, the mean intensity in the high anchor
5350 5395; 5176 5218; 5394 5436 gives -2.0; 12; 12.9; 12.4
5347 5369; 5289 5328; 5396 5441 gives -2.6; 11.4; 13.3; 12.6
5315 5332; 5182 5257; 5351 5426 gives 0.8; 12.1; 11.9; 12.8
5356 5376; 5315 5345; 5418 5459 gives -1.8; 12.4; 13.5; 12.4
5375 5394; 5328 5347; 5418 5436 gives 0.0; 12.4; 12.3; 12.2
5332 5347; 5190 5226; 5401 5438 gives -0.3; 12.3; 12.7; 12.6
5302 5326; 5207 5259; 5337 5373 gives 1.2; 12.2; 12.1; 13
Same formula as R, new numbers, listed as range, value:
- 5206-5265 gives 12.3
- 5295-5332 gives 11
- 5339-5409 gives 12.7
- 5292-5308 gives 9.27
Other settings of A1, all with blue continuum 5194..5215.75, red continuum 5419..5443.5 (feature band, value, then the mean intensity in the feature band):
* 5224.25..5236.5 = 0.2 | 12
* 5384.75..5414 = 0.5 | 12.1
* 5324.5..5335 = 0.7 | 11.4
